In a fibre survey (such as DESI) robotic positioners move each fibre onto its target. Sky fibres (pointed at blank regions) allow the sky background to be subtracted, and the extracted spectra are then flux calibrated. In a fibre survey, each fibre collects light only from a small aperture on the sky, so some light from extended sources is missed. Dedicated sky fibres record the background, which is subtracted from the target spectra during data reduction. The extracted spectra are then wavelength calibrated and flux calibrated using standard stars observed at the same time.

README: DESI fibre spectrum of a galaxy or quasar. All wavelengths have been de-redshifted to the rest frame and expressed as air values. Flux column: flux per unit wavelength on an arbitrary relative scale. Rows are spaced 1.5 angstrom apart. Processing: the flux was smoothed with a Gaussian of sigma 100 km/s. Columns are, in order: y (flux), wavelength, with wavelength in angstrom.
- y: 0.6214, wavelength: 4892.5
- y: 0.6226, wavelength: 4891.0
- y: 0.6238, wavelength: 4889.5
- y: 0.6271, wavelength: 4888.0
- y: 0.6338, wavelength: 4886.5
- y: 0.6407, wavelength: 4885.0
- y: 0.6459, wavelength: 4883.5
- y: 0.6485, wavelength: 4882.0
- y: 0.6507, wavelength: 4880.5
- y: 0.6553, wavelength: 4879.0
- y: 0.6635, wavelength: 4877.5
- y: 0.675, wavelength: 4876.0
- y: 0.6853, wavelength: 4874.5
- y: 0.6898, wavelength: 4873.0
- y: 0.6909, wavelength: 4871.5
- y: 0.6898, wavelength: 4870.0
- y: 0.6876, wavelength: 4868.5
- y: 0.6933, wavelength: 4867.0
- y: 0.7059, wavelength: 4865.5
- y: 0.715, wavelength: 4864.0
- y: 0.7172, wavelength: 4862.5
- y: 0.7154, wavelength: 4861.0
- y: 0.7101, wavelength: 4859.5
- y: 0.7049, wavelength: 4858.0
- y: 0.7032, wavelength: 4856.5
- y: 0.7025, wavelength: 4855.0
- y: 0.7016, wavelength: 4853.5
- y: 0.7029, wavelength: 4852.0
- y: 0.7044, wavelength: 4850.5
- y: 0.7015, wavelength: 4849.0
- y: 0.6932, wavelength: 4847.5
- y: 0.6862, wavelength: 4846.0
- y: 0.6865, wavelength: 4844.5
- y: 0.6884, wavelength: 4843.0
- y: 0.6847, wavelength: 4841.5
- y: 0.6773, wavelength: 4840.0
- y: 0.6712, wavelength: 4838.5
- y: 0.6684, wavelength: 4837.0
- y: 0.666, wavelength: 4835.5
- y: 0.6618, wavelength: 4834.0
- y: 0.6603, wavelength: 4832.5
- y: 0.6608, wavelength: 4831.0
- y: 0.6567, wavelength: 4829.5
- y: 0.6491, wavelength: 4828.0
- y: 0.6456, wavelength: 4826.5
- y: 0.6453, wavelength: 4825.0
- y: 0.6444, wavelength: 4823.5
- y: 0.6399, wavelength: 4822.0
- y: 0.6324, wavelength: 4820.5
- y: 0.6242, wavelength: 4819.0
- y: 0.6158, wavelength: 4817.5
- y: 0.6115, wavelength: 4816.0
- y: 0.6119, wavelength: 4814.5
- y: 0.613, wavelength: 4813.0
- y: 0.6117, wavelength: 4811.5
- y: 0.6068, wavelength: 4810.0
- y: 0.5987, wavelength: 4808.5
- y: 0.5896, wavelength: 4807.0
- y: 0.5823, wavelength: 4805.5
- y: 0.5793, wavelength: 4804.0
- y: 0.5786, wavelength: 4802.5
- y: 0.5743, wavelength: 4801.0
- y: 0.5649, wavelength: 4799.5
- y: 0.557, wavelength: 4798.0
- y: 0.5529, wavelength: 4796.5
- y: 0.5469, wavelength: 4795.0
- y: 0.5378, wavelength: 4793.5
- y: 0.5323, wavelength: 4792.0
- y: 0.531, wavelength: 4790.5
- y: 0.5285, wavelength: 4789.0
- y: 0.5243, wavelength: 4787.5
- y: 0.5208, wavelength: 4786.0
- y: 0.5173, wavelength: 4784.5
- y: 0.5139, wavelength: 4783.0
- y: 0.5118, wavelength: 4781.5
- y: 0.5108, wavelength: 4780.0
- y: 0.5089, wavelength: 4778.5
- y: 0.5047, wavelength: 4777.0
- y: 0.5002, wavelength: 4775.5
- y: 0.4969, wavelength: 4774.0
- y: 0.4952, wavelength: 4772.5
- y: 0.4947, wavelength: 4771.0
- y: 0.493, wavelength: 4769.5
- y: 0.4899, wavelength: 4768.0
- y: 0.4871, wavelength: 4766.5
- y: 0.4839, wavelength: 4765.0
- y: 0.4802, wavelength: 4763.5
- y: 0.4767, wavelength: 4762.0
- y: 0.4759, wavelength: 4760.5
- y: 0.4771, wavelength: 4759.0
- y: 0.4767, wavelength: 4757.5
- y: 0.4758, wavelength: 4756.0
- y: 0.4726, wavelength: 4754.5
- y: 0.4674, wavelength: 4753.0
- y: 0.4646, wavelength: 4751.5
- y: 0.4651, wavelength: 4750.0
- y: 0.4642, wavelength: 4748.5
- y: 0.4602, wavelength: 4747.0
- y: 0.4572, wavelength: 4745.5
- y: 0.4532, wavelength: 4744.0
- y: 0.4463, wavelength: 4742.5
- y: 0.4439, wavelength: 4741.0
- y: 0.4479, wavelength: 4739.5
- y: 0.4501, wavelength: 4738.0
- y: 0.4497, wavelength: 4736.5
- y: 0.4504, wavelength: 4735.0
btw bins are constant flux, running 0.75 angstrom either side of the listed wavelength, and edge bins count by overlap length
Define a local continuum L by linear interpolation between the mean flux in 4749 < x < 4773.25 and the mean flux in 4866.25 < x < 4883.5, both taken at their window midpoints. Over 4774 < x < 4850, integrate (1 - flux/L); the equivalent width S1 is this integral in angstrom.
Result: -4.40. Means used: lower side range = 0.48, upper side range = 0.674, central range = 0.601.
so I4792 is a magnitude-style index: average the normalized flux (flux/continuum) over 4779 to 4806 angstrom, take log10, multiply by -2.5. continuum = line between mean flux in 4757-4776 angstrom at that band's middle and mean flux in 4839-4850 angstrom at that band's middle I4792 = 0.02 mag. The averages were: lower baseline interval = 0.487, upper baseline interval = 0.688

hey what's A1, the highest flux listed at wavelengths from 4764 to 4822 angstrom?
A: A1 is 0.6399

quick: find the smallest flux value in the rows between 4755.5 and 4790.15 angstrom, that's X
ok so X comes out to 0.4758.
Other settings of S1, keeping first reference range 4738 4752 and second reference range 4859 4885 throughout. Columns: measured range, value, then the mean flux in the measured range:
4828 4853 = -2.1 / 0.679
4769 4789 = 0.3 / 0.508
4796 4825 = -1.4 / 0.601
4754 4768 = 0.1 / 0.479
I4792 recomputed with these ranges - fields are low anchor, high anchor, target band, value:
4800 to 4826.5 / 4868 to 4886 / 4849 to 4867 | -0.090 mag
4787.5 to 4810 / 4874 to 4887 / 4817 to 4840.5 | -0.097 mag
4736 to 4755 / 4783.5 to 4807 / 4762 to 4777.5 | 0.023 mag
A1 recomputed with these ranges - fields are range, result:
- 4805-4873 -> 0.7172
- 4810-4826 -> 0.6453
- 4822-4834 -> 0.6618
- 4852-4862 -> 0.7154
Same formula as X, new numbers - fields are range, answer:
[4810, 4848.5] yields 0.6068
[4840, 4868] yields 0.6773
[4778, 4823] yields 0.5089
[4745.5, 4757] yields 0.4572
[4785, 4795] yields 0.5208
